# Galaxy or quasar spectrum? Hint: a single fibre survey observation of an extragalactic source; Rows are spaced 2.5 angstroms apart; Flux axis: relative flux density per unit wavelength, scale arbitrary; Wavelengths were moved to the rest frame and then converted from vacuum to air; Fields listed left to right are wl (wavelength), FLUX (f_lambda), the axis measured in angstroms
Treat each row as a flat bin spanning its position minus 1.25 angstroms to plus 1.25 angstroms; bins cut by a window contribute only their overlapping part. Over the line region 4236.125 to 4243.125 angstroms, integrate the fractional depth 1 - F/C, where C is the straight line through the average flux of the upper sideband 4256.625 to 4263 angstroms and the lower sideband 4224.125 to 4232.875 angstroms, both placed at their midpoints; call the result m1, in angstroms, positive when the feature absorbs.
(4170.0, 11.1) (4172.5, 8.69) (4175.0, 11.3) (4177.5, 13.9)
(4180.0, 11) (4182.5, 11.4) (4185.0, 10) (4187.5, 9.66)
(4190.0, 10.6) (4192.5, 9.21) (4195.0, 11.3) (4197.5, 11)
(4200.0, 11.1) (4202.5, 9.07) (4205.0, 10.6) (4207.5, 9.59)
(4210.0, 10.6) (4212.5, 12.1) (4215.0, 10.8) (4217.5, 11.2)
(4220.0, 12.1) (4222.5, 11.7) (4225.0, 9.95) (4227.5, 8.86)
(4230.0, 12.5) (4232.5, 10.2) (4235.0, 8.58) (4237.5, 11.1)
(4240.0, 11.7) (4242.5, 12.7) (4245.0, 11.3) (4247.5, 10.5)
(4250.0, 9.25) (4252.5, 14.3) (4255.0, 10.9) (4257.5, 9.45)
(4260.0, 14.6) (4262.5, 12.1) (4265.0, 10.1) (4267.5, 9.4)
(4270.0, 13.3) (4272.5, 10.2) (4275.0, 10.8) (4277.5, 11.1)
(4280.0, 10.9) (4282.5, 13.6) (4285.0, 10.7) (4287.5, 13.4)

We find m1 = -0.4 angstroms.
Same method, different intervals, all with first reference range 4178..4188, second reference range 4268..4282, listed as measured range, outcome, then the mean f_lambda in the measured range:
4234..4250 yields 0.3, 10.9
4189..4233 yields 1.1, 10.7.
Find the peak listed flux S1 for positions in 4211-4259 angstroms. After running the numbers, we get 14.3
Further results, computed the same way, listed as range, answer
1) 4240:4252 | 12.7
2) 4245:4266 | 14.6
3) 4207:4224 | 12.1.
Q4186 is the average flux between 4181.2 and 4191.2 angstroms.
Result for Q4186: 10.4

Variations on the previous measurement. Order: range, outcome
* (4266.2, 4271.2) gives 11.3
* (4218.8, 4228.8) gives 10.7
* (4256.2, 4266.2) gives 11.6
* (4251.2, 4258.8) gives 11.6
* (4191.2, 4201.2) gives 10.6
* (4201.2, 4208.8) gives 9.77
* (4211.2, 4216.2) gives 11.4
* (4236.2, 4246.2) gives 11.7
